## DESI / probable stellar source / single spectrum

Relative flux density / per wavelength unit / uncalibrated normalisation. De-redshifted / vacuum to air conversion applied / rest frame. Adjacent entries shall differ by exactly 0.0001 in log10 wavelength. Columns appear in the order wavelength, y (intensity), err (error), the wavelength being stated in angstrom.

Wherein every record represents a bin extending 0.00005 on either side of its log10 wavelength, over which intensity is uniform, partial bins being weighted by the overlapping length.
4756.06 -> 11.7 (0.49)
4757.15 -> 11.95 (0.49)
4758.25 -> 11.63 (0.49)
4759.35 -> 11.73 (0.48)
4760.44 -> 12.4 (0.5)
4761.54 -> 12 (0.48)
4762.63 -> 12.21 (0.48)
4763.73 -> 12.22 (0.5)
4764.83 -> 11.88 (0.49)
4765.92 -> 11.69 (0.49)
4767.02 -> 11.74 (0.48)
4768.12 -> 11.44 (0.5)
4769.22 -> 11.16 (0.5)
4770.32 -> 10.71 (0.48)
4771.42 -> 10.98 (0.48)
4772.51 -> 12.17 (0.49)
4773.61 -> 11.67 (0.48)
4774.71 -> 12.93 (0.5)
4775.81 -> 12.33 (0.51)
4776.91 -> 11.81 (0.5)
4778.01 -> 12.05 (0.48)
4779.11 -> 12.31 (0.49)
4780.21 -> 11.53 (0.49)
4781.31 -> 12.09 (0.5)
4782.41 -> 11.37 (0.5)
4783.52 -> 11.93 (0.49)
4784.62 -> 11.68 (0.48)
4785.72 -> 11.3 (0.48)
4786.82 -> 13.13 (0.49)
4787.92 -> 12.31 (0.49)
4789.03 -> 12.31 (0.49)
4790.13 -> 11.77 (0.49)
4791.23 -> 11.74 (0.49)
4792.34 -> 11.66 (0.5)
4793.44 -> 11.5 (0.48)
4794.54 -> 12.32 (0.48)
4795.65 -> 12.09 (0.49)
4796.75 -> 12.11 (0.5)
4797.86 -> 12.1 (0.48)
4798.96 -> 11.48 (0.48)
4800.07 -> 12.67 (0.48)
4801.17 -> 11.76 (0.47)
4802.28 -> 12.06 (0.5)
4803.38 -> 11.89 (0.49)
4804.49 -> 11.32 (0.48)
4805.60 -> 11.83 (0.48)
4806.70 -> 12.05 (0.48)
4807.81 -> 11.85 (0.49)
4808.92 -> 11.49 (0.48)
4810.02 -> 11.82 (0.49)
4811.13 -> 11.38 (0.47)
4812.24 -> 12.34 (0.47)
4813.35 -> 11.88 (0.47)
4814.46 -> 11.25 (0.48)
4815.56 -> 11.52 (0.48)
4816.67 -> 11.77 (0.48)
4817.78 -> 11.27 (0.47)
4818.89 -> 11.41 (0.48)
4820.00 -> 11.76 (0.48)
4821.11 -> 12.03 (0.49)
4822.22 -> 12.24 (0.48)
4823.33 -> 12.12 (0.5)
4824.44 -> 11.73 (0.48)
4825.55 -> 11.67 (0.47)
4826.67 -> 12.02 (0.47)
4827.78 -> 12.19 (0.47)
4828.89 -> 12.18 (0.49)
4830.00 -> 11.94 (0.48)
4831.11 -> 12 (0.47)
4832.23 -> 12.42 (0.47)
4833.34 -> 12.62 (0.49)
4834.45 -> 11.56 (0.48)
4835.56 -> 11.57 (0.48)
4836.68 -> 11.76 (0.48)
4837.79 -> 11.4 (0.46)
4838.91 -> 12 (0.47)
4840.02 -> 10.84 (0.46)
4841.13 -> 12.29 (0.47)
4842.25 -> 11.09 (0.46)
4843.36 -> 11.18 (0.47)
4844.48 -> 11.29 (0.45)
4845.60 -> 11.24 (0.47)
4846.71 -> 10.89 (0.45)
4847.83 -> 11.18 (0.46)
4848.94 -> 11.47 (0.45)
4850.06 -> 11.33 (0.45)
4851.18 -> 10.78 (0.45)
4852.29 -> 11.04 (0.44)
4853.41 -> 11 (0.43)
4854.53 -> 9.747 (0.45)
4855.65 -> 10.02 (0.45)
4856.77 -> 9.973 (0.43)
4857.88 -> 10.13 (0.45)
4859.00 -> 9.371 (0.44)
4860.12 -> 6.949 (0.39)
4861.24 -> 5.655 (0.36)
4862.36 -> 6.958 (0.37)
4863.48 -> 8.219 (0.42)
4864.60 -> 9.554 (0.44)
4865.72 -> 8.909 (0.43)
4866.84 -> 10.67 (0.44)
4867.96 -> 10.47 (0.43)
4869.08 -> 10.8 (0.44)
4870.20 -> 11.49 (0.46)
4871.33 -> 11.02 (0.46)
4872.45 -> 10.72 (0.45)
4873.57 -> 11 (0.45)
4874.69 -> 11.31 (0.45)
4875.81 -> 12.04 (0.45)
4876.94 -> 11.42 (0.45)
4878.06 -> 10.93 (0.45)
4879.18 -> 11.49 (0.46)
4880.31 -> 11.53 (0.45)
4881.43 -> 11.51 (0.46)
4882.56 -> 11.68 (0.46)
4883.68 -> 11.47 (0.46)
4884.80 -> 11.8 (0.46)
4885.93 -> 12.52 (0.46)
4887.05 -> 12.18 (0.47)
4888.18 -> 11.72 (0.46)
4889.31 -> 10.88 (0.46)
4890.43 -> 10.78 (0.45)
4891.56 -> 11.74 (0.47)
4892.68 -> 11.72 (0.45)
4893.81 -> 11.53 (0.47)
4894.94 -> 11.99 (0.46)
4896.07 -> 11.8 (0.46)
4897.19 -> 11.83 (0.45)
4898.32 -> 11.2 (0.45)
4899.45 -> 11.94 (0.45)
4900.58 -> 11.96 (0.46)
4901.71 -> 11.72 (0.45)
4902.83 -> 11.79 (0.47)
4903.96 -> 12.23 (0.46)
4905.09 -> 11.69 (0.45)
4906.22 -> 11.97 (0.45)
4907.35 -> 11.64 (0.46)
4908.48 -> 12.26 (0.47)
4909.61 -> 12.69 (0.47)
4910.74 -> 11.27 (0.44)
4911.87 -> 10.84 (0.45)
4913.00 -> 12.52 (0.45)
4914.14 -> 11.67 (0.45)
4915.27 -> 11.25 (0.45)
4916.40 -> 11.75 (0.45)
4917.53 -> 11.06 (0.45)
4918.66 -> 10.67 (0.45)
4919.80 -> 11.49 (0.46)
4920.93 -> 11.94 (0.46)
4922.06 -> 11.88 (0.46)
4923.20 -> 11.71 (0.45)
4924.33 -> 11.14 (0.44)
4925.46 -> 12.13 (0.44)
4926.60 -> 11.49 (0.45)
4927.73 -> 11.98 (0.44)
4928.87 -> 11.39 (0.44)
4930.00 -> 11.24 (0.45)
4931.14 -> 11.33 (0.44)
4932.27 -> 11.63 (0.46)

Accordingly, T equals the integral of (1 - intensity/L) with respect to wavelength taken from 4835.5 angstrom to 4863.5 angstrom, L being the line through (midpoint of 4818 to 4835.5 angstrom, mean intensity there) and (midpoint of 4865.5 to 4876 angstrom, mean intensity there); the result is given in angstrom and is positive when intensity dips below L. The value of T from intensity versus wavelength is 2.6 angstrom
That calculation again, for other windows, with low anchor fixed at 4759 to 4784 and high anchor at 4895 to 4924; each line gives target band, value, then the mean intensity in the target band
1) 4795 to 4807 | -0.13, 11.9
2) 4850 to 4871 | 3.84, 9.61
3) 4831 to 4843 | 0.02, 11.8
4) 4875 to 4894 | 0.25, 11.6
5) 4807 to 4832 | -0.05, 11.8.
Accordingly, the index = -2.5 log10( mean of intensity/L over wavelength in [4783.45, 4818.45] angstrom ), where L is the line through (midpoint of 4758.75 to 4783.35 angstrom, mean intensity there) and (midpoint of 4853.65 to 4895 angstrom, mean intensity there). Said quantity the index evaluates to -0.04 mag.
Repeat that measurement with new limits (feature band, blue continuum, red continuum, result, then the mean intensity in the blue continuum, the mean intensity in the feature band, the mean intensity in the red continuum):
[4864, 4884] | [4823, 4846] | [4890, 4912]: 0.07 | 11.8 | 11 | 11.8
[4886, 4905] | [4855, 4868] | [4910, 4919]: -0.12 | 8.85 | 11.7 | 11.4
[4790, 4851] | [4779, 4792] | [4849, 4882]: -0.05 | 11.9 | 11.7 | 10.2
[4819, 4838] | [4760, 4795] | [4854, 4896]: -0.07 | 11.9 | 12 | 10.6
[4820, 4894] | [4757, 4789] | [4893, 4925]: 0.07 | 11.9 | 11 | 11.7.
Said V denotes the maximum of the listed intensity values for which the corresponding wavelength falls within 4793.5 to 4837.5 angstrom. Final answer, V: 12.67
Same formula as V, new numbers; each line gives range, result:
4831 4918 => 12.69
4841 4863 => 12.29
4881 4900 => 12.52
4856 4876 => 12.04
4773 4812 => 13.13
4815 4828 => 12.24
